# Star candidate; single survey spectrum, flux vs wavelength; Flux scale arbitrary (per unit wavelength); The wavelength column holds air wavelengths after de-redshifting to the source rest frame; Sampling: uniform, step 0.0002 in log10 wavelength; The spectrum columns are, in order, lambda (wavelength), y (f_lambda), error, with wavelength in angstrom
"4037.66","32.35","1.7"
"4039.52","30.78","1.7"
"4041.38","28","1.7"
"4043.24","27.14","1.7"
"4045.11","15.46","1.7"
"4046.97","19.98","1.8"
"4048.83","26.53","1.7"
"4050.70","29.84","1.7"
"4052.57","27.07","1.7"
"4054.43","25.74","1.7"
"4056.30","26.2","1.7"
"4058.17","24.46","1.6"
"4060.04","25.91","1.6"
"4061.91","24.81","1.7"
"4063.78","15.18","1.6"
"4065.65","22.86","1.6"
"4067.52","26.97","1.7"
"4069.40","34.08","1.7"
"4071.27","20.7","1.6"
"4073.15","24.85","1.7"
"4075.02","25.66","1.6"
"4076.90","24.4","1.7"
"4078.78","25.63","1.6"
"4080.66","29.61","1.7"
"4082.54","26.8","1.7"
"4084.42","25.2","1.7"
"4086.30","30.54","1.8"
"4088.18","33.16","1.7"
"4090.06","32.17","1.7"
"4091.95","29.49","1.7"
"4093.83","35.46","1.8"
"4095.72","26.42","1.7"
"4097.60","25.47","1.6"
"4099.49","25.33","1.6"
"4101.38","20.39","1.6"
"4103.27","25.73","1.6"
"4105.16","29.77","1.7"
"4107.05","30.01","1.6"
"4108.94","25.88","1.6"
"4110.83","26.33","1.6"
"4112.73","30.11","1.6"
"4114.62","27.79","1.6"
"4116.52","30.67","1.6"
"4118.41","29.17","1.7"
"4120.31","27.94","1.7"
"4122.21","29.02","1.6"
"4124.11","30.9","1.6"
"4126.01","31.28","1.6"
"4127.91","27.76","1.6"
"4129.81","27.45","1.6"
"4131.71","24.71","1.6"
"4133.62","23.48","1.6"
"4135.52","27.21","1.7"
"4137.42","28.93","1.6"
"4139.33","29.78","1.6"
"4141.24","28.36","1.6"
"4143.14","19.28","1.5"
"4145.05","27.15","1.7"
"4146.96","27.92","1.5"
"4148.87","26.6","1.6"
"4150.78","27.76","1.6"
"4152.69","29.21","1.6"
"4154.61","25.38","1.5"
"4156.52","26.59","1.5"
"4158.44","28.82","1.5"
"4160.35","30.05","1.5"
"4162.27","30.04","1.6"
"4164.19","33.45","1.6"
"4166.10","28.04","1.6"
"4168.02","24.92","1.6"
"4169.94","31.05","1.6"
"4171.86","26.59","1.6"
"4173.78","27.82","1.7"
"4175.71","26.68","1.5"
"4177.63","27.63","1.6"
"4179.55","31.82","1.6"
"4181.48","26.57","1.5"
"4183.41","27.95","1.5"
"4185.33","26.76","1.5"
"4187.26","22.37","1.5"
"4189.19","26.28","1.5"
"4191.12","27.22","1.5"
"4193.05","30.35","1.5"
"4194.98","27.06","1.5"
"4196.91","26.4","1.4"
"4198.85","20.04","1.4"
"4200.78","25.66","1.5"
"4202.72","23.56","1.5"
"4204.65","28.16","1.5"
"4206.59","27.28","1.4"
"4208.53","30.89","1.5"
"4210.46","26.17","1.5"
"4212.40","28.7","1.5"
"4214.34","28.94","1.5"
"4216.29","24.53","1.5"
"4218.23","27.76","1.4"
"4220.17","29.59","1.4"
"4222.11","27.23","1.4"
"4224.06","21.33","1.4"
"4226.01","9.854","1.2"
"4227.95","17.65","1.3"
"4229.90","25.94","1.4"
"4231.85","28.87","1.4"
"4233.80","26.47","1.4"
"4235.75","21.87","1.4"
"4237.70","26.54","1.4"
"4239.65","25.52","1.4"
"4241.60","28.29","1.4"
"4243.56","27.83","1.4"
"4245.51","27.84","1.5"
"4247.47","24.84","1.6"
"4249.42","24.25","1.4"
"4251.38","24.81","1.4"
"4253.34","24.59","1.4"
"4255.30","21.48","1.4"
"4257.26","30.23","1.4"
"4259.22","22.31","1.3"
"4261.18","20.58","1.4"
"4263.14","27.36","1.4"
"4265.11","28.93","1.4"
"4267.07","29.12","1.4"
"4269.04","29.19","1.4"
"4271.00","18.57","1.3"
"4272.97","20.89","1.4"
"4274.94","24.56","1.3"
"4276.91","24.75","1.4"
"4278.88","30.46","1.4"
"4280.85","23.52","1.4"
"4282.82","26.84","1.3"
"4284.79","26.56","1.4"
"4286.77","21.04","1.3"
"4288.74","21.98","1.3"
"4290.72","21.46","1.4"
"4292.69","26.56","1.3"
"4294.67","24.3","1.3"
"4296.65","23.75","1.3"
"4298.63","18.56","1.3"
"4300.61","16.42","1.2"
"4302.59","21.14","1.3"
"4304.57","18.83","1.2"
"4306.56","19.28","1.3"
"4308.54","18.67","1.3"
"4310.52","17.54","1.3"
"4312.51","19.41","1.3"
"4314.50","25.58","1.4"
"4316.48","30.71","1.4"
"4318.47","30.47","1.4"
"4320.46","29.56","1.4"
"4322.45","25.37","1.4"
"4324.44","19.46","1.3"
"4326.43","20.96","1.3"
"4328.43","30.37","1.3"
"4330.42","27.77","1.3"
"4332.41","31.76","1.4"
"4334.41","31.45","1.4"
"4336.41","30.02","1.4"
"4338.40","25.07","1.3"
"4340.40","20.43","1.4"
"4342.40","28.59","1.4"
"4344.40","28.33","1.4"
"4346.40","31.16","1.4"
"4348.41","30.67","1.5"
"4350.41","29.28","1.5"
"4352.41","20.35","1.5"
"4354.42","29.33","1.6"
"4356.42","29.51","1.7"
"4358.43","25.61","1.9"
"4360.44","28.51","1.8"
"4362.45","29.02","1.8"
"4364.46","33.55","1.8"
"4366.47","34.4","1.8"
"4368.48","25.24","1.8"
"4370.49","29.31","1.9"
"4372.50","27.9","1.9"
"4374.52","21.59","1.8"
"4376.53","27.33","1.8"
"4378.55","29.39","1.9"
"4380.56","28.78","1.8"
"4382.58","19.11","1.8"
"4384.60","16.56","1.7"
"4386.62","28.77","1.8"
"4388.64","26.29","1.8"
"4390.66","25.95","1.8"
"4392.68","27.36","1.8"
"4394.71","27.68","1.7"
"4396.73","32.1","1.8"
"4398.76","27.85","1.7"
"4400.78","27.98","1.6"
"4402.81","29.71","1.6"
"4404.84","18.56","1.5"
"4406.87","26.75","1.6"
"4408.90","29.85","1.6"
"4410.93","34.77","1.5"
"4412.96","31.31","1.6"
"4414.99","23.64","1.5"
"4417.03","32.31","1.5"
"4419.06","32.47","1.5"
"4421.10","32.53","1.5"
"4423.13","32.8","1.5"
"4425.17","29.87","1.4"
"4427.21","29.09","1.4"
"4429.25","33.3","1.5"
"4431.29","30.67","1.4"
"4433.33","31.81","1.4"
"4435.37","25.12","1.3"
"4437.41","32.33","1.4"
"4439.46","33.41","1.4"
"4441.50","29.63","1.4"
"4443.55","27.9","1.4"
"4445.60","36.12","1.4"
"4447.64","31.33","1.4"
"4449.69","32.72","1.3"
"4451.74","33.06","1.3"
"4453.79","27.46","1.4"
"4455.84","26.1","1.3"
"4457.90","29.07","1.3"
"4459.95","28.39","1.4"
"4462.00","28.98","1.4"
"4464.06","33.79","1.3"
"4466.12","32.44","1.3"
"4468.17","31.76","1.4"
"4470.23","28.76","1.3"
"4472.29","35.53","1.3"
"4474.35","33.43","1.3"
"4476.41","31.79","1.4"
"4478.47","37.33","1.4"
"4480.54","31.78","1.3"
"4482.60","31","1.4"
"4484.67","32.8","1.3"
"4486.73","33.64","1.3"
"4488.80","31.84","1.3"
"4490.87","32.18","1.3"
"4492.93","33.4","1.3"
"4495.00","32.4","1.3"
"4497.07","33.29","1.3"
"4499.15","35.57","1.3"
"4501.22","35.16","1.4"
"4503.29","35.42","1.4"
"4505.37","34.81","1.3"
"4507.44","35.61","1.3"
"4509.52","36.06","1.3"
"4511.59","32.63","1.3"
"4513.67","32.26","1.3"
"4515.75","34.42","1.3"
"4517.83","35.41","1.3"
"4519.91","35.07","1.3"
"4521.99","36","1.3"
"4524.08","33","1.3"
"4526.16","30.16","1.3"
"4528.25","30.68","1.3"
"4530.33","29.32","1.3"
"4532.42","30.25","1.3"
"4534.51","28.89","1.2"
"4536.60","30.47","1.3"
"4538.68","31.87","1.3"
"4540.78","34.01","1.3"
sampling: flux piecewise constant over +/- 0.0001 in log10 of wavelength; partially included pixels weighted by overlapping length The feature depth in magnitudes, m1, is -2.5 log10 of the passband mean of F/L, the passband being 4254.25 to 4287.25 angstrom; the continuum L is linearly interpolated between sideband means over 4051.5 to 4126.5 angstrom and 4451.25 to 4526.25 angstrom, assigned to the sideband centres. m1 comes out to 0.18 mag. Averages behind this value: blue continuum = 27.2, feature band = 25.1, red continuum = 32.8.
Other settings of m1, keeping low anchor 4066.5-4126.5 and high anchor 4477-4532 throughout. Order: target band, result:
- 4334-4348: 0.13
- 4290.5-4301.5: 0.36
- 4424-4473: 0.07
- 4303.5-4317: 0.41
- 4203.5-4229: 0.17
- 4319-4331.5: 0.20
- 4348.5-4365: 0.12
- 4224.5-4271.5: 0.21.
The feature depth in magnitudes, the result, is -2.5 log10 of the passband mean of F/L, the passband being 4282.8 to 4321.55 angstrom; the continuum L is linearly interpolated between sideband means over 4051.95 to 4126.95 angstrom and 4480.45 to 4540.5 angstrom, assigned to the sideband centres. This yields 0.30 mag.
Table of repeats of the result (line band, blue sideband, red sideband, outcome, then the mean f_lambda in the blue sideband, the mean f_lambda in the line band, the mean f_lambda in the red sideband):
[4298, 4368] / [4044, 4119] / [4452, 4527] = 0.17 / 26.5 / 26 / 32.8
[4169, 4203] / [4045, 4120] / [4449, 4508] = 0.05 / 26.7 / 26.8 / 32.4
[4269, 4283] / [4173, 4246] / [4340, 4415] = 0.09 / 26.1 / 24.4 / 27.5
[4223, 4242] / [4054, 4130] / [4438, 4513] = 0.25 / 27.3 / 23.1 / 32.4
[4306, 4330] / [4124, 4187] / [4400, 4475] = 0.21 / 27.7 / 24.1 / 30.4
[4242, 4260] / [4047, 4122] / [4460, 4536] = 0.15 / 27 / 25.5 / 32.9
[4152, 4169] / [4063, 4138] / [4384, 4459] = -0.03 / 27.4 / 28.5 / 29.4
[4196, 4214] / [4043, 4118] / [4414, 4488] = 0.07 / 26.5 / 26.4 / 31.2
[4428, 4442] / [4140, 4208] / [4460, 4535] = 0.03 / 27.2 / 30.9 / 32.9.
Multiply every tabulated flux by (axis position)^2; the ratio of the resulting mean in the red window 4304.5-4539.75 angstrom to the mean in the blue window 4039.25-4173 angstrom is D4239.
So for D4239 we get 1.27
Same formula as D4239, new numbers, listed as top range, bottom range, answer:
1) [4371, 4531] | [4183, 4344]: 1.34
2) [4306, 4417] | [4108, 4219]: 1.07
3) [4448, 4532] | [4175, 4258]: 1.43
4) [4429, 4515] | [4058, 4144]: 1.41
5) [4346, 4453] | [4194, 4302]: 1.25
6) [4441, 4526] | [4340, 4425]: 1.22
